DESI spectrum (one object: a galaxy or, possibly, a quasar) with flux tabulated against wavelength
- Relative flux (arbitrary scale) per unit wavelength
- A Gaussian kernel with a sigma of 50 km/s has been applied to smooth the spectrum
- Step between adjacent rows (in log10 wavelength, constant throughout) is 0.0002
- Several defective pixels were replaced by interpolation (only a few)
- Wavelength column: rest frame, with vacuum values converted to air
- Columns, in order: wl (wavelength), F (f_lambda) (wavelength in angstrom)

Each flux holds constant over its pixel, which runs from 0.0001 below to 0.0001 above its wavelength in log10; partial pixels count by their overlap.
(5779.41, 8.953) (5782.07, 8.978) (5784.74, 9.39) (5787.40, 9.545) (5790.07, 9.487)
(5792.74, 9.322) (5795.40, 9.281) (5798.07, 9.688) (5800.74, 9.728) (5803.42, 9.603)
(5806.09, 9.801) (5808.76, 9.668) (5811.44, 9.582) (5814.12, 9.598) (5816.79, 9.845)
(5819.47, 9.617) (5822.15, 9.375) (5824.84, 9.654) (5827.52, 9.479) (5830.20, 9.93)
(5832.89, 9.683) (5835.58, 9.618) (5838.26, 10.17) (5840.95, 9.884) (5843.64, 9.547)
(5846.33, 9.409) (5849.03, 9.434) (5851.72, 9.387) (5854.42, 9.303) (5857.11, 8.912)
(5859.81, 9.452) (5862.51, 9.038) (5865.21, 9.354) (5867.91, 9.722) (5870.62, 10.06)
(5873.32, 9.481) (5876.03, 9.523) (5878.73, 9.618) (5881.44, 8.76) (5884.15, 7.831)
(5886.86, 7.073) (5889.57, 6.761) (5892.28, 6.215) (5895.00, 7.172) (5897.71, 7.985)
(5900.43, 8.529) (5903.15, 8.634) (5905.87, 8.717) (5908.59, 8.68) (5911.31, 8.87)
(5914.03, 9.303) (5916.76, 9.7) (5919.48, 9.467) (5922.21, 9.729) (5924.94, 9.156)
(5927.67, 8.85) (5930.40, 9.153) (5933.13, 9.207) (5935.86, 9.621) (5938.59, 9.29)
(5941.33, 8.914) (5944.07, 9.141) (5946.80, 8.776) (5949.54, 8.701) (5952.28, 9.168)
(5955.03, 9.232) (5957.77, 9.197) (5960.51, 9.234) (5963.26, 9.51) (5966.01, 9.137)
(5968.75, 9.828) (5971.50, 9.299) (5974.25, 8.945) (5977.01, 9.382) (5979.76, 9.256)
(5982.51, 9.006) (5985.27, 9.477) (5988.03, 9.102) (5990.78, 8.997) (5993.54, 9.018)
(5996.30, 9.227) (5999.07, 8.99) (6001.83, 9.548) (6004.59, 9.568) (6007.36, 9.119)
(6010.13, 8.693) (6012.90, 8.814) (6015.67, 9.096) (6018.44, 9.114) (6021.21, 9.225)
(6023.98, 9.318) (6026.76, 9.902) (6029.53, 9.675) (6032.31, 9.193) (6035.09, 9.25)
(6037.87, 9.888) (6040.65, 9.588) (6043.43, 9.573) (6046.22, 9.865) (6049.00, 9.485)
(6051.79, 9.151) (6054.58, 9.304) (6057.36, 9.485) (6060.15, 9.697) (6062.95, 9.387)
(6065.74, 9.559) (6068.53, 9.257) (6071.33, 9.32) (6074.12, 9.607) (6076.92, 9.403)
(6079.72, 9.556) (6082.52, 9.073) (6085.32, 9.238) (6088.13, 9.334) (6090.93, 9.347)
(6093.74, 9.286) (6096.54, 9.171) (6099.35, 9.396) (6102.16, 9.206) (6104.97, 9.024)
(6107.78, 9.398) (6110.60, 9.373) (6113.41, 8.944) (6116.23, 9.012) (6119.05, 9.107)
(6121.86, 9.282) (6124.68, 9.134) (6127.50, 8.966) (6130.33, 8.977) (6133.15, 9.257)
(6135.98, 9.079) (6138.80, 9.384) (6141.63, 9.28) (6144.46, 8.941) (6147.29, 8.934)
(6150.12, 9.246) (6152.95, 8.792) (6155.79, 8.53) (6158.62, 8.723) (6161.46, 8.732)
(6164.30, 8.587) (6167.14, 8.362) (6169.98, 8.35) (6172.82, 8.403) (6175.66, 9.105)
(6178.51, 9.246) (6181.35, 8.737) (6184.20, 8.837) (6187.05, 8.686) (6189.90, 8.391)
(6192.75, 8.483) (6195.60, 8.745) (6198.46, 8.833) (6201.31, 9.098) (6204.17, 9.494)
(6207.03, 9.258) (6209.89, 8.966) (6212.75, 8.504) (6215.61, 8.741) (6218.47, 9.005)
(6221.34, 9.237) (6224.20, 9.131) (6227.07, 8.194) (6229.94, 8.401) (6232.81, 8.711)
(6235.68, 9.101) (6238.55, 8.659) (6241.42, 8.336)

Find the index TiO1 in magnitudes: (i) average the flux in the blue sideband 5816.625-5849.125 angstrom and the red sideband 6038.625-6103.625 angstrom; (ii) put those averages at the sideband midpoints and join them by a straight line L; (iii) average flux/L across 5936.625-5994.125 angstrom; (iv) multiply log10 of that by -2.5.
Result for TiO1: 0.040 mag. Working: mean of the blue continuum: 9.67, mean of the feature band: 9.18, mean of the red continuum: 9.41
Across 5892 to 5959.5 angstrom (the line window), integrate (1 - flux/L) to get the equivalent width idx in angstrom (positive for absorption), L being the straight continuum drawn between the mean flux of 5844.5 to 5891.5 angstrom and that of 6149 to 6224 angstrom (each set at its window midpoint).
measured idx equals 0.3 angstrom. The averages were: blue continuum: 8.98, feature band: 8.9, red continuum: 8.82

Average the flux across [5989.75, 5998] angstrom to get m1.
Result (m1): 9.07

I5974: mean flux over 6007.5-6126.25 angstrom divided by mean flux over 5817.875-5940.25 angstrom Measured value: 1.03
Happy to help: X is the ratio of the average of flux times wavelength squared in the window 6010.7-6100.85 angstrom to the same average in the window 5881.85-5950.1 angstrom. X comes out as 1.14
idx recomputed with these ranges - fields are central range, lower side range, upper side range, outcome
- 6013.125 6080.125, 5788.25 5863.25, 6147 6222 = -2.54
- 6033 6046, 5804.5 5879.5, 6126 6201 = -0.65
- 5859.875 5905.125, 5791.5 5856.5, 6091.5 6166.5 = 4.70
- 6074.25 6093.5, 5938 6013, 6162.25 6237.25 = -0.76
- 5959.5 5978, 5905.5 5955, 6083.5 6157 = -0.38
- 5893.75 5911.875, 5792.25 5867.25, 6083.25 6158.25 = 2.10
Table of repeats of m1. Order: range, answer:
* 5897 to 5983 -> 9.12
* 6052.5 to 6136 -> 9.27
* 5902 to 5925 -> 9.14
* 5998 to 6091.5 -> 9.37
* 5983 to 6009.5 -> 9.2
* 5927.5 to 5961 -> 9.12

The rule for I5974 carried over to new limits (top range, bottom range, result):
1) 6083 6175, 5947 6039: 0.98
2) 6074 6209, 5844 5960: 1.01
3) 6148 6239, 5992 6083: 0.94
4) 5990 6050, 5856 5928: 1.06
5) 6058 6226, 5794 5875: 0.95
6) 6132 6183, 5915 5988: 0.96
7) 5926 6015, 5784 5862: 0.96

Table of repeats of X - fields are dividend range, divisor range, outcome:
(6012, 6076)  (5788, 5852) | 1.06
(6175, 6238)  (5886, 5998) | 1.08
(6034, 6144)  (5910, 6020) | 1.06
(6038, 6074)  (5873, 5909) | 1.23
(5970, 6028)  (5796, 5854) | 1.01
